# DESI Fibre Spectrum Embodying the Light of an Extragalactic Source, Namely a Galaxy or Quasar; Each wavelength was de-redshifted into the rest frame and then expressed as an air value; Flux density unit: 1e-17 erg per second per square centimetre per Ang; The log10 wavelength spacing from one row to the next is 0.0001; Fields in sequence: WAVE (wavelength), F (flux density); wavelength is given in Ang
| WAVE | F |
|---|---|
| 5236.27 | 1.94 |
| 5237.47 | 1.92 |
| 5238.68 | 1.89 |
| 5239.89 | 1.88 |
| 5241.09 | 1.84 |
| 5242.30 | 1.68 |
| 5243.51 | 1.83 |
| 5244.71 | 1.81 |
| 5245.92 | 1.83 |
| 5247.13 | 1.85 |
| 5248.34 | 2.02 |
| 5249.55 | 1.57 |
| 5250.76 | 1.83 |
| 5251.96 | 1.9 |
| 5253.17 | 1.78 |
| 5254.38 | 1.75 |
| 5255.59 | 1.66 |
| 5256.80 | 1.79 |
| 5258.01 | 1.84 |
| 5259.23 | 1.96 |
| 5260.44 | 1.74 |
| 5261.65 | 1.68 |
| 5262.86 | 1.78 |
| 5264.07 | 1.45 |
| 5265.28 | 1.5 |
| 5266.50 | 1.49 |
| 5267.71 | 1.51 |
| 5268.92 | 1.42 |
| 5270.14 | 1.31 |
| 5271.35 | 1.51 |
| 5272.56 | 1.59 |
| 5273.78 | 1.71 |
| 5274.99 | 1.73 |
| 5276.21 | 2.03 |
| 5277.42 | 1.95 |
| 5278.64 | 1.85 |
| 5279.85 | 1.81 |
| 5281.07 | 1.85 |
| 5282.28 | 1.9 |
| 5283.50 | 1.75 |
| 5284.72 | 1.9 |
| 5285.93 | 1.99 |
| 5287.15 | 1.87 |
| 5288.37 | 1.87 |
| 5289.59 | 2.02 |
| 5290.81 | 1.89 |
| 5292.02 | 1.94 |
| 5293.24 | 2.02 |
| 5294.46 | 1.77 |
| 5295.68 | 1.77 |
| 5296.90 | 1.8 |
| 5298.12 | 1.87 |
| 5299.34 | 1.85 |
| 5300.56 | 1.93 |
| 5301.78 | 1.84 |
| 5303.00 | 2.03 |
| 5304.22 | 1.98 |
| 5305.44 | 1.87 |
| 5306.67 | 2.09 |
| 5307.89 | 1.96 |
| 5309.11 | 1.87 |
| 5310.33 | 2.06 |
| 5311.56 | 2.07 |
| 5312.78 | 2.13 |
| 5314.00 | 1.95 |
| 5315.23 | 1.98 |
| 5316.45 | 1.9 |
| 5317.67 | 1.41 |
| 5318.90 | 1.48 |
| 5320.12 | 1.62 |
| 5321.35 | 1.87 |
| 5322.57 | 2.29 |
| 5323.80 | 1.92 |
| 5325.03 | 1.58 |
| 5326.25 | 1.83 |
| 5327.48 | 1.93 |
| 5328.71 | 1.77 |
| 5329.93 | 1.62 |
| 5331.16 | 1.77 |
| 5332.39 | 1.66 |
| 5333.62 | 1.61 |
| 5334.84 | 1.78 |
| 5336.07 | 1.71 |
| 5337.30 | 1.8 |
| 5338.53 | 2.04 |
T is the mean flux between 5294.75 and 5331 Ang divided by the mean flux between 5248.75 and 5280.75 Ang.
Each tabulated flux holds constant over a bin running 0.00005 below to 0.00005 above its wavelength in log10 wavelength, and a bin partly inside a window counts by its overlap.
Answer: 1.10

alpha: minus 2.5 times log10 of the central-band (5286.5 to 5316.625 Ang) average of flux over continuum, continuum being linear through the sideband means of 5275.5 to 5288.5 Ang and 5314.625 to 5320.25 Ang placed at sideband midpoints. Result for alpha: -0.094 mag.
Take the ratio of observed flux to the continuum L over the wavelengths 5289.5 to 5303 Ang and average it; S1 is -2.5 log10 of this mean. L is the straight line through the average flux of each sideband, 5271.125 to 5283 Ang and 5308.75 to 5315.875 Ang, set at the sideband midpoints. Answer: 0.02 mag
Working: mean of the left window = 1.8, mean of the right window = 2.01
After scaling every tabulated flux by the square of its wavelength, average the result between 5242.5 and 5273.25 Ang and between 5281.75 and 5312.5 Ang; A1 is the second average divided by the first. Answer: 1.15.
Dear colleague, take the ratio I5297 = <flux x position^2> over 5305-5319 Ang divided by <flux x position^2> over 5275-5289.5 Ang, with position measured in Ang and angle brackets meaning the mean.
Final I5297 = 1.03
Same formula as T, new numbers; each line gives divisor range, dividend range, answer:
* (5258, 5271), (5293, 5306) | 1.18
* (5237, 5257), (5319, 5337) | 0.98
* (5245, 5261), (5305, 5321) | 1.04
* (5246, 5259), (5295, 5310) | 1.06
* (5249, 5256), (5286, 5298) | 1.08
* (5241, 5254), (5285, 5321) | 1.04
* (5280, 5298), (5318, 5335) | 0.94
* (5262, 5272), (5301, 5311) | 1.31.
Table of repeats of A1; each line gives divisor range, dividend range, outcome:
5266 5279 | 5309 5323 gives 1.16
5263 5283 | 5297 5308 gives 1.17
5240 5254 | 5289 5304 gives 1.06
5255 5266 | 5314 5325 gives 1.08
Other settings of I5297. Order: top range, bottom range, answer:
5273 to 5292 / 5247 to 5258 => 1.06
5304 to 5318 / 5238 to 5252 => 1.09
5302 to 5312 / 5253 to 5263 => 1.14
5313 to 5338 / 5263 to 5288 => 1.06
